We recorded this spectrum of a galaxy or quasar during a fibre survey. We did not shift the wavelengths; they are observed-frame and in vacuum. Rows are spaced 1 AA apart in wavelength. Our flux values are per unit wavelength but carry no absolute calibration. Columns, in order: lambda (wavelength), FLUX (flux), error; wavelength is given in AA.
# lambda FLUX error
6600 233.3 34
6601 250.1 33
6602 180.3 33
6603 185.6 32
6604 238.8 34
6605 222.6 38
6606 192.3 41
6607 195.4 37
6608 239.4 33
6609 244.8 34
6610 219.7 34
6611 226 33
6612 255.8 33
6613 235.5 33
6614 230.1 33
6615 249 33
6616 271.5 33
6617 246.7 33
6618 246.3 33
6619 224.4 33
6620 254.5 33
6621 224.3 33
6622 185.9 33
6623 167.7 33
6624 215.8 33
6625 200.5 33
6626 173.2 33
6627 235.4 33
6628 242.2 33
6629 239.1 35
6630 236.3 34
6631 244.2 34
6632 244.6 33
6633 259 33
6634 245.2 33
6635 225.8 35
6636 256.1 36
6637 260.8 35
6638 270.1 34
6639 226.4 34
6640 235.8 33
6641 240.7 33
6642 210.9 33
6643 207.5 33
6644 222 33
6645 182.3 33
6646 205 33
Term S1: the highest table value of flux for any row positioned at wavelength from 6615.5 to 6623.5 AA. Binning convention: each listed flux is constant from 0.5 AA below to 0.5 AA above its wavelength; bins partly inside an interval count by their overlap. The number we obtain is 271.5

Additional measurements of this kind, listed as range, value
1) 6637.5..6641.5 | 270.1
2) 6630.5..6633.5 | 259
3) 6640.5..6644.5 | 240.7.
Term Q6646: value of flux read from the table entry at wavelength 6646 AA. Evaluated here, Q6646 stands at 205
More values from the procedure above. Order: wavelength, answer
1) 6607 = 195.4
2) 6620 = 254.5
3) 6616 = 271.5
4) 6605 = 222.6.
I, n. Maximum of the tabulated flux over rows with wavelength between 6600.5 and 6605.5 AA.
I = 250.1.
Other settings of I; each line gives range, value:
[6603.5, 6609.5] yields 244.8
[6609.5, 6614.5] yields 255.8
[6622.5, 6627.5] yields 235.4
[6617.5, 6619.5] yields 246.3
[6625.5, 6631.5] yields 244.2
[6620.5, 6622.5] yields 224.3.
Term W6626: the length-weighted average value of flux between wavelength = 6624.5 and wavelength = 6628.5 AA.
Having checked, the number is 213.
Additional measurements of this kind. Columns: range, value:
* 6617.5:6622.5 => 227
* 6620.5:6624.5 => 198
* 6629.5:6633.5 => 246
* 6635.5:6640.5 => 250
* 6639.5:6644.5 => 223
